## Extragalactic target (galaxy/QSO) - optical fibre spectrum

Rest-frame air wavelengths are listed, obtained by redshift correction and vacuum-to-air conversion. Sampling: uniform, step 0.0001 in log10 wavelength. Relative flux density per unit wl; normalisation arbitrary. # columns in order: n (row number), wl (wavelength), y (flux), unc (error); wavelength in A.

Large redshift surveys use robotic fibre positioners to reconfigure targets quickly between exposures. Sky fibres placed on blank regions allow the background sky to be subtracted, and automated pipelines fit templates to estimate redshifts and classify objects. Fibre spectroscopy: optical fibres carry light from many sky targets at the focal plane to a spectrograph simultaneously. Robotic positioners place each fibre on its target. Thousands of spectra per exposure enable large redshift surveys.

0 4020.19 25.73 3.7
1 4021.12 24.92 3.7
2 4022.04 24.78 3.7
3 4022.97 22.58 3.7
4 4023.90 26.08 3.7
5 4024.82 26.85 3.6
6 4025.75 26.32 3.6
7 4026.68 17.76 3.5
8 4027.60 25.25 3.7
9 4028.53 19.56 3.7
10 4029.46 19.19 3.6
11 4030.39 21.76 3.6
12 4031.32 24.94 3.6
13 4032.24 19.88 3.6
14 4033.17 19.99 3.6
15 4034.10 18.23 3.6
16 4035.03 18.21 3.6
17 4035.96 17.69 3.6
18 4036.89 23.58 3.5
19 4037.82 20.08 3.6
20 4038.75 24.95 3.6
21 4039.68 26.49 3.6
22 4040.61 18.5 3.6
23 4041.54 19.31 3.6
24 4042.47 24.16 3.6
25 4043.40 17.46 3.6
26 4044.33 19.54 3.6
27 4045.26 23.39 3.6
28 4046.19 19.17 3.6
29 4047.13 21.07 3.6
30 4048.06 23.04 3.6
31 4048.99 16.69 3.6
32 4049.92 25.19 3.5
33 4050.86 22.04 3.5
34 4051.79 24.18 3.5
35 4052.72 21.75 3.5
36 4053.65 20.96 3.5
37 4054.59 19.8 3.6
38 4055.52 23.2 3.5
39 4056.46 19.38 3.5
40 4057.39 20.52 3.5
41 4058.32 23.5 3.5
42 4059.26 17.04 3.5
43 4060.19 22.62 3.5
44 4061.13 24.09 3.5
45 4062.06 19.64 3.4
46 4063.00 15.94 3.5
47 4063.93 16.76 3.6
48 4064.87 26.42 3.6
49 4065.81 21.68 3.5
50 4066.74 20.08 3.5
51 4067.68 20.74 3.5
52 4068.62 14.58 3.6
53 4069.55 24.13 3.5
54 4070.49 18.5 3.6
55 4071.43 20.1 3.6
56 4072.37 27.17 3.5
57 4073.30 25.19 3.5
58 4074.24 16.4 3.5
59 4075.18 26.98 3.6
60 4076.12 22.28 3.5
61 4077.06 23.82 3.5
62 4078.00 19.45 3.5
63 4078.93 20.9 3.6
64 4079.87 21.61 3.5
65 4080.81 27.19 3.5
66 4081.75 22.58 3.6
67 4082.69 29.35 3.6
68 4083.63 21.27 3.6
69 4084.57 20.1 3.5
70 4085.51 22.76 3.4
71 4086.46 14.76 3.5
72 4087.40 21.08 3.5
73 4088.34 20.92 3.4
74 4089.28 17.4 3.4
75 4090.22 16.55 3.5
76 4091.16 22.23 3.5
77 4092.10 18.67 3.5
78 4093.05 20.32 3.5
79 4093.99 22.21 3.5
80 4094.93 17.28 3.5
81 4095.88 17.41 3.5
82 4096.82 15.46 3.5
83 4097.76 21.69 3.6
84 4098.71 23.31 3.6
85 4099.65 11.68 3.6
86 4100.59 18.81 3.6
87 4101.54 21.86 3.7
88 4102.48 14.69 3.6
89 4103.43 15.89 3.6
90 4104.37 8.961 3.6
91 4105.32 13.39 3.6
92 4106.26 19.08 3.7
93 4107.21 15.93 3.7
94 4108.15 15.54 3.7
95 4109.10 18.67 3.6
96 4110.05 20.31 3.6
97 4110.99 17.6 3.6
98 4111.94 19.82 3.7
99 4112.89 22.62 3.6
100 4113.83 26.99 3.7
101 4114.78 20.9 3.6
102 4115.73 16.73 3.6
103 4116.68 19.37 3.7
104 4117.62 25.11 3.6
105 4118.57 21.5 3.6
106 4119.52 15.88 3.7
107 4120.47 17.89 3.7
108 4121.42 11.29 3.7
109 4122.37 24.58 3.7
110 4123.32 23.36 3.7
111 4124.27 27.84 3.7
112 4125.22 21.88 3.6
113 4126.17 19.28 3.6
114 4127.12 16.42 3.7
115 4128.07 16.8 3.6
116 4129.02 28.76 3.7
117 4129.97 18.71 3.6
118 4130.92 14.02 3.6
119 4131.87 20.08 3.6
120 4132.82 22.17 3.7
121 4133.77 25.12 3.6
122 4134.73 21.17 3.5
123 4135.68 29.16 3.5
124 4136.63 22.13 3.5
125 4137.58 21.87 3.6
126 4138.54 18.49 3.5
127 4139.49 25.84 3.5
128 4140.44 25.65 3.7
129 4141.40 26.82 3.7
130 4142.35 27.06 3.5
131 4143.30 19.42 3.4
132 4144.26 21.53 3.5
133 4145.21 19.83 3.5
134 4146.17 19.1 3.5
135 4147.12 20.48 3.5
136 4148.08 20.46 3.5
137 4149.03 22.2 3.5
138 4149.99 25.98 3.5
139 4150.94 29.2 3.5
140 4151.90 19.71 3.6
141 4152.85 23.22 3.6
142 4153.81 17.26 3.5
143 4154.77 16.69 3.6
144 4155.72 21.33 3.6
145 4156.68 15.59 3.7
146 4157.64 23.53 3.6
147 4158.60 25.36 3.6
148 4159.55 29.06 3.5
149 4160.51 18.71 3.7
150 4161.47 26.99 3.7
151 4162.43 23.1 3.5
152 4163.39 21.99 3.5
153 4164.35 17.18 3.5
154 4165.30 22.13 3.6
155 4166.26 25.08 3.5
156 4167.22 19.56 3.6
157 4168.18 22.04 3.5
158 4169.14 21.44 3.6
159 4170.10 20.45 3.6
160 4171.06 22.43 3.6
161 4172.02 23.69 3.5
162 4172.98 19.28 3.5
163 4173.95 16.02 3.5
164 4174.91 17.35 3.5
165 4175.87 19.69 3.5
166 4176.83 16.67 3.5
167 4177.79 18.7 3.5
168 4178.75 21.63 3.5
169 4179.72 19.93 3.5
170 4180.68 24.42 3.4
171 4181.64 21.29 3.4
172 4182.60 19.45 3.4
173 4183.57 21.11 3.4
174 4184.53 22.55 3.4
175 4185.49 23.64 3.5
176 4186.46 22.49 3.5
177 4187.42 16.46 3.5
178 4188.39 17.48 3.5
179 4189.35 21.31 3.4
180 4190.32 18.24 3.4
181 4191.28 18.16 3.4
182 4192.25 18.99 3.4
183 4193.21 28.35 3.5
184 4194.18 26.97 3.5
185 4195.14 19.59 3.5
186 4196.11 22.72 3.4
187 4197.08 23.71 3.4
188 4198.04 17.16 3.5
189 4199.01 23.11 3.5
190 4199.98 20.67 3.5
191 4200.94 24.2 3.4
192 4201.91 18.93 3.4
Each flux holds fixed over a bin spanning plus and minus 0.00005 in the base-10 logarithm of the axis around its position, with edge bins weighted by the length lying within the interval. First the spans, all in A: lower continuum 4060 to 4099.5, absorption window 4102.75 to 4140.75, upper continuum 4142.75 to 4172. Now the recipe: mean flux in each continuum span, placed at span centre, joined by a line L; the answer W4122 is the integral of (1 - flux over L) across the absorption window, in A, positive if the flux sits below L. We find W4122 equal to 2.22 A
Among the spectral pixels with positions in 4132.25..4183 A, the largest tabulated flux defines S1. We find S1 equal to 29.2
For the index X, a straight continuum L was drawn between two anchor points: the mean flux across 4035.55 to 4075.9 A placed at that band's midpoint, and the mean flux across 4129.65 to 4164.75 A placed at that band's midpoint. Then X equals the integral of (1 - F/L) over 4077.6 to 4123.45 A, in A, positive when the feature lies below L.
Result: 4.7 A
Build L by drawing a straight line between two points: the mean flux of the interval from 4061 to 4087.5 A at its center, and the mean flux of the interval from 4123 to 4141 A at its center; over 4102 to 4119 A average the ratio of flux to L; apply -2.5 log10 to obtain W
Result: 0.18 mag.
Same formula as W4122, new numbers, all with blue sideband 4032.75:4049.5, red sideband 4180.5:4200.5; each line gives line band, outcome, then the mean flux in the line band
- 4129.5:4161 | -1.4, 22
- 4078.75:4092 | -0.3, 21.3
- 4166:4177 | 0.5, 20.3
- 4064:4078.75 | -0.6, 21.7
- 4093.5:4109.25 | 2.8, 17.1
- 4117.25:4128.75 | 0.4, 20.2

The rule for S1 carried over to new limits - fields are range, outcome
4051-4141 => 29.35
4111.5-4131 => 28.76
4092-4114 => 26.99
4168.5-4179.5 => 23.69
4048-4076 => 27.17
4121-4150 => 29.16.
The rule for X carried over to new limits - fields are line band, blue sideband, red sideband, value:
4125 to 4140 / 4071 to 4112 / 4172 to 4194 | -1.0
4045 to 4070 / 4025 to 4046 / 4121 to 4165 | 0.4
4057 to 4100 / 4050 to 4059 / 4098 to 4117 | -1.4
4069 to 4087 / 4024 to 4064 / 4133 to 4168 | -0.6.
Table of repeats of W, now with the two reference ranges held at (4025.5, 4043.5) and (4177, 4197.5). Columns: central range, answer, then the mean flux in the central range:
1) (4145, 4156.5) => 0.00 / 21.2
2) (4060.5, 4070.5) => 0.04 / 20.3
